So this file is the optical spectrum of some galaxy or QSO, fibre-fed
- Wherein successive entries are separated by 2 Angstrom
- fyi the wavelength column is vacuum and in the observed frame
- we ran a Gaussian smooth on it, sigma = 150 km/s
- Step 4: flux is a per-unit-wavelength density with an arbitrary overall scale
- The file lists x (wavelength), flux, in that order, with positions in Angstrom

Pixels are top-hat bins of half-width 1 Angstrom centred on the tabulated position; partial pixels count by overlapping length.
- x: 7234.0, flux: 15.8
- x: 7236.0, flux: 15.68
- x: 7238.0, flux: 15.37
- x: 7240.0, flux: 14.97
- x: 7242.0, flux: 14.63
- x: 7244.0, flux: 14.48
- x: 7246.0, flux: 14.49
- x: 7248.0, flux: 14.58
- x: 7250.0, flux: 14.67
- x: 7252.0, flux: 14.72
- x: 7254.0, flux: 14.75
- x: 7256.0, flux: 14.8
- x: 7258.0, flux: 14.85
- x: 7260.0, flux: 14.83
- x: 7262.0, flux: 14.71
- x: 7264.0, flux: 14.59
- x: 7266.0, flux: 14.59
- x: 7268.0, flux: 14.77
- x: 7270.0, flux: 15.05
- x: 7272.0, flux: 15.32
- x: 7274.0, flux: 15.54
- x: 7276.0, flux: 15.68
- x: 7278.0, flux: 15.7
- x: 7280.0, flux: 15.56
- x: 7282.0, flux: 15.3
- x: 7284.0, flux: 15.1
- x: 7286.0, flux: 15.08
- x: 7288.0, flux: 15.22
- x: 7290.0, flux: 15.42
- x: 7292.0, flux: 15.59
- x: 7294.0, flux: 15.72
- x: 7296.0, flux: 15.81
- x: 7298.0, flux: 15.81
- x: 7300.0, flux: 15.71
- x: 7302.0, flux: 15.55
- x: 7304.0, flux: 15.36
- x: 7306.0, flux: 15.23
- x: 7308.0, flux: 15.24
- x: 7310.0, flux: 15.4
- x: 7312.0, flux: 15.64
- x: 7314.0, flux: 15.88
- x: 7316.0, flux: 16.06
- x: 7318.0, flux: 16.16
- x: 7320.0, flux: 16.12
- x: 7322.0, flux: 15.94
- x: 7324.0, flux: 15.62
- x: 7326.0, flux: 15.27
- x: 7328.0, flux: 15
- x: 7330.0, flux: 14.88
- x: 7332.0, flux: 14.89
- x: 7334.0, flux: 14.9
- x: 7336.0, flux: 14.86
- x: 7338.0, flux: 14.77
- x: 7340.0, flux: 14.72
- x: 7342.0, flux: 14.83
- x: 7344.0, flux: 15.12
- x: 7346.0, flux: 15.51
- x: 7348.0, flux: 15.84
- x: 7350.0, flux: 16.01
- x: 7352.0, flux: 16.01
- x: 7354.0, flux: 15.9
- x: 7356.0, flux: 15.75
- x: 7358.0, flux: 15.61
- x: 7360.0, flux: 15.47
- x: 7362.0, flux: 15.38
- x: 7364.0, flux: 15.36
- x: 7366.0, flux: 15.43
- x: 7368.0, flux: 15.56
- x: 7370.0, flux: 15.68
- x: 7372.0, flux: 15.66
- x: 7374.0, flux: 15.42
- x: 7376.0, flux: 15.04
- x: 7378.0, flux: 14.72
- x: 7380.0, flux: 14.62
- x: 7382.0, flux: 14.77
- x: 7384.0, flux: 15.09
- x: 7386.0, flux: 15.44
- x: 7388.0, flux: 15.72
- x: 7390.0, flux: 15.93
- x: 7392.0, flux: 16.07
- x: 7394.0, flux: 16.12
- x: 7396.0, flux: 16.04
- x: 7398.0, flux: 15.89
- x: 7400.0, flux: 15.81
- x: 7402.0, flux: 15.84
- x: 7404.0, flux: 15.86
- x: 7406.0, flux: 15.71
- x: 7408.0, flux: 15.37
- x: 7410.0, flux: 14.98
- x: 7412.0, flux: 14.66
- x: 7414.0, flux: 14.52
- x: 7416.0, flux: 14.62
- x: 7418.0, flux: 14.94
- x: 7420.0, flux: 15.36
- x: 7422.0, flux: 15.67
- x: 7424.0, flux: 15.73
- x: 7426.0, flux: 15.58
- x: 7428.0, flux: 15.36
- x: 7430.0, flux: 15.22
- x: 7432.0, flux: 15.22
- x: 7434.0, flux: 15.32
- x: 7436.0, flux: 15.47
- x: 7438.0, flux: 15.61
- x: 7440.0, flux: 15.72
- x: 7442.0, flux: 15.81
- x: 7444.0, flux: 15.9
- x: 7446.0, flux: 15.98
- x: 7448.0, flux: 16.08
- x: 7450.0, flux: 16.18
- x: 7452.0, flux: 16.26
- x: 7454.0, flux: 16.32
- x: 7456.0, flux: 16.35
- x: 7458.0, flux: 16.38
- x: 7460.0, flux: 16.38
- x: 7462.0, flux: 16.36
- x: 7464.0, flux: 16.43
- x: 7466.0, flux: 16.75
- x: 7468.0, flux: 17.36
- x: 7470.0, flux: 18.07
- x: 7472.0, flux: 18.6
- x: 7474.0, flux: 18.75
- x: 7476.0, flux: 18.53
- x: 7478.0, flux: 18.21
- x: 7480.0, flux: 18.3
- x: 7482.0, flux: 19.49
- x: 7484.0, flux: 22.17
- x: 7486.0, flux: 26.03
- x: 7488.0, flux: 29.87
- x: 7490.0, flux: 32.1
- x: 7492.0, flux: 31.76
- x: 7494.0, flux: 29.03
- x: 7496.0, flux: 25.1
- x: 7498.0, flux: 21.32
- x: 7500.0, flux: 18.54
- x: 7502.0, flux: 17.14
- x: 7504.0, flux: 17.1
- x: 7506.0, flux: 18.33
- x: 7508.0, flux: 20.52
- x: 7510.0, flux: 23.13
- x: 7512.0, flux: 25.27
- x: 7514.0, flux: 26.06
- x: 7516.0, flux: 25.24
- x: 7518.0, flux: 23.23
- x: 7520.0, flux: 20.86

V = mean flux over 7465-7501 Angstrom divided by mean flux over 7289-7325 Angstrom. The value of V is 1.42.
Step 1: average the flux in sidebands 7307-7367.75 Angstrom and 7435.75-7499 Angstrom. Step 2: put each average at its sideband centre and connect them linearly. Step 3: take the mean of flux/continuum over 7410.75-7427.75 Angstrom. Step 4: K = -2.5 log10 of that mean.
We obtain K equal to 0.19 mag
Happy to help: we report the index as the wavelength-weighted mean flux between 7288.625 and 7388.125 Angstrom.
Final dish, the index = 15.4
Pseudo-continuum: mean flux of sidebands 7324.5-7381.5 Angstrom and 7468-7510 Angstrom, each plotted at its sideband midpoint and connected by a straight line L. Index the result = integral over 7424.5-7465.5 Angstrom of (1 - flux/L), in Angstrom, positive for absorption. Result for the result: 8.0 Angstrom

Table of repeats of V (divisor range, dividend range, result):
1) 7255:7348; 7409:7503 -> 1.19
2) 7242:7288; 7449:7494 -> 1.34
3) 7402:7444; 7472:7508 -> 1.45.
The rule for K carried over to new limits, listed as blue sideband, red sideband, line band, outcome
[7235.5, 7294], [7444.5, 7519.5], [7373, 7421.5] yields 0.19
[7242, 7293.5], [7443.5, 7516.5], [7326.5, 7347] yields 0.12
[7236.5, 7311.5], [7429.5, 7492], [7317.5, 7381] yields 0.07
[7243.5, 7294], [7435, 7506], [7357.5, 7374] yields 0.10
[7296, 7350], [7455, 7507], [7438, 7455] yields 0.21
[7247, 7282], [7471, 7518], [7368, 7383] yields 0.23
